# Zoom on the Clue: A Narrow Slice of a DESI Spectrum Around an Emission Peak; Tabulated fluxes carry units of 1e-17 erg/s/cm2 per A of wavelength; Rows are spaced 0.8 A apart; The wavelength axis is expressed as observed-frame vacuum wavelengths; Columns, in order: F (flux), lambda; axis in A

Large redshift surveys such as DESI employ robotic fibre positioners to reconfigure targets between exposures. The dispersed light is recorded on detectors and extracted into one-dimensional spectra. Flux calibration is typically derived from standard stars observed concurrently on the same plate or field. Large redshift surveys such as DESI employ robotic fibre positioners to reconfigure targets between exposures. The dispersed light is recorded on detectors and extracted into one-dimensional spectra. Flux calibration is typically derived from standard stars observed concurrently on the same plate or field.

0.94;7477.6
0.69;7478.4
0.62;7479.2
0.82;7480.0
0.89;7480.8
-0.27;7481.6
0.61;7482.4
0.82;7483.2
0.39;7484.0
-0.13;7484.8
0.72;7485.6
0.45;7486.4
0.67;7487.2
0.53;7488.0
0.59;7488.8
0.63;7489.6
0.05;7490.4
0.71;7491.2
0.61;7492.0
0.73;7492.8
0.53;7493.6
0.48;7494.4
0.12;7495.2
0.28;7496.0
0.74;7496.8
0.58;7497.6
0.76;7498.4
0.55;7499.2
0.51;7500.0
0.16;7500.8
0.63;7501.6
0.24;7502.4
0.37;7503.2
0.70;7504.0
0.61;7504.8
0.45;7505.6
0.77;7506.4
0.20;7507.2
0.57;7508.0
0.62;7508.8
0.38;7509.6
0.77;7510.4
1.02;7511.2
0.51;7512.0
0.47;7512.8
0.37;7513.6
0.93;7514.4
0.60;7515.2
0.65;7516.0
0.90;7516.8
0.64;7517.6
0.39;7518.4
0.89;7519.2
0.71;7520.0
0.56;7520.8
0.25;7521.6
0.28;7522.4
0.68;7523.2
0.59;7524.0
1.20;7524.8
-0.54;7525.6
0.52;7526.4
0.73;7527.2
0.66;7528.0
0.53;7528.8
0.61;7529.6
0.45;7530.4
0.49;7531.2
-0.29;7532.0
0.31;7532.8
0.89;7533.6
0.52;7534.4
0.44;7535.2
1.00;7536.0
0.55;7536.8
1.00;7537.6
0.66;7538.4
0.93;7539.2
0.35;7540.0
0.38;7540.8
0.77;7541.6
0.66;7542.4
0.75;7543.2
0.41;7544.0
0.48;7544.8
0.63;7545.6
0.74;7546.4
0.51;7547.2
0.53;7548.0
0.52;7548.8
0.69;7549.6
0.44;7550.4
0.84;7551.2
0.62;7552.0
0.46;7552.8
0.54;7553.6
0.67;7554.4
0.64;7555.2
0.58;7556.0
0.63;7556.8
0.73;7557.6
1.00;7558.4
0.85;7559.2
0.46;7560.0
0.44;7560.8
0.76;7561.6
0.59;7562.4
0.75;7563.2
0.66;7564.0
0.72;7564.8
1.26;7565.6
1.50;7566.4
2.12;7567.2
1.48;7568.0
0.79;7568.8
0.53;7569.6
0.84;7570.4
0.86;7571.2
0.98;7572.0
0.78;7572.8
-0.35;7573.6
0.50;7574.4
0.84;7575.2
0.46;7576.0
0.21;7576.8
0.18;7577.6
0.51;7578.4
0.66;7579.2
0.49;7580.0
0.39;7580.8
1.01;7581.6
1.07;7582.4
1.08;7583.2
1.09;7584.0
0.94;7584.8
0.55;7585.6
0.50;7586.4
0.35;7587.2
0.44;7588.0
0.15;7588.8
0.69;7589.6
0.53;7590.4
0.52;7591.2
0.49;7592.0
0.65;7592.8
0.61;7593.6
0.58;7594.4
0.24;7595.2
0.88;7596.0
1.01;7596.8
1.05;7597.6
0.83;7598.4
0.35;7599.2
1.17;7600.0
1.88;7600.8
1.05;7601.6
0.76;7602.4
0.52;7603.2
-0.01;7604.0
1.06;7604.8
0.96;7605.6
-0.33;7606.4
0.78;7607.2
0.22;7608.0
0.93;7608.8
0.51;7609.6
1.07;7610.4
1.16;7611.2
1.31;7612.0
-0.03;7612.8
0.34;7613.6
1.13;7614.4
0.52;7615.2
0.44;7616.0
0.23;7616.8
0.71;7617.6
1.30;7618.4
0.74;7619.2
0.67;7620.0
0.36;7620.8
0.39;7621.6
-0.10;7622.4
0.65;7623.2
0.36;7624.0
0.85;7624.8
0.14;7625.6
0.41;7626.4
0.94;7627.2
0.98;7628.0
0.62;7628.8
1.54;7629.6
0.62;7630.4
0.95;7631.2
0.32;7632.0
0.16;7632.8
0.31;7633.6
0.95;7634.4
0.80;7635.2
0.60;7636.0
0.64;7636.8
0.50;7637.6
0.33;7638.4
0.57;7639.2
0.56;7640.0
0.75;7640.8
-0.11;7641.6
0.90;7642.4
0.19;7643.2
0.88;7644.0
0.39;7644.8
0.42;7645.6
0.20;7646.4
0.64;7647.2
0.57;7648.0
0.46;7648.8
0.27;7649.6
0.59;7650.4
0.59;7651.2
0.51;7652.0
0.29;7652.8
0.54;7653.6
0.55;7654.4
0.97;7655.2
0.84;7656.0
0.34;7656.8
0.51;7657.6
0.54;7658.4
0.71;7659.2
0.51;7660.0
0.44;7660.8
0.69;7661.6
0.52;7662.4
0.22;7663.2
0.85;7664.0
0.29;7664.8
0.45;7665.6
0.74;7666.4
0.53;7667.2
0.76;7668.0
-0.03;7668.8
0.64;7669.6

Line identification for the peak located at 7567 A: [S II] 6716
